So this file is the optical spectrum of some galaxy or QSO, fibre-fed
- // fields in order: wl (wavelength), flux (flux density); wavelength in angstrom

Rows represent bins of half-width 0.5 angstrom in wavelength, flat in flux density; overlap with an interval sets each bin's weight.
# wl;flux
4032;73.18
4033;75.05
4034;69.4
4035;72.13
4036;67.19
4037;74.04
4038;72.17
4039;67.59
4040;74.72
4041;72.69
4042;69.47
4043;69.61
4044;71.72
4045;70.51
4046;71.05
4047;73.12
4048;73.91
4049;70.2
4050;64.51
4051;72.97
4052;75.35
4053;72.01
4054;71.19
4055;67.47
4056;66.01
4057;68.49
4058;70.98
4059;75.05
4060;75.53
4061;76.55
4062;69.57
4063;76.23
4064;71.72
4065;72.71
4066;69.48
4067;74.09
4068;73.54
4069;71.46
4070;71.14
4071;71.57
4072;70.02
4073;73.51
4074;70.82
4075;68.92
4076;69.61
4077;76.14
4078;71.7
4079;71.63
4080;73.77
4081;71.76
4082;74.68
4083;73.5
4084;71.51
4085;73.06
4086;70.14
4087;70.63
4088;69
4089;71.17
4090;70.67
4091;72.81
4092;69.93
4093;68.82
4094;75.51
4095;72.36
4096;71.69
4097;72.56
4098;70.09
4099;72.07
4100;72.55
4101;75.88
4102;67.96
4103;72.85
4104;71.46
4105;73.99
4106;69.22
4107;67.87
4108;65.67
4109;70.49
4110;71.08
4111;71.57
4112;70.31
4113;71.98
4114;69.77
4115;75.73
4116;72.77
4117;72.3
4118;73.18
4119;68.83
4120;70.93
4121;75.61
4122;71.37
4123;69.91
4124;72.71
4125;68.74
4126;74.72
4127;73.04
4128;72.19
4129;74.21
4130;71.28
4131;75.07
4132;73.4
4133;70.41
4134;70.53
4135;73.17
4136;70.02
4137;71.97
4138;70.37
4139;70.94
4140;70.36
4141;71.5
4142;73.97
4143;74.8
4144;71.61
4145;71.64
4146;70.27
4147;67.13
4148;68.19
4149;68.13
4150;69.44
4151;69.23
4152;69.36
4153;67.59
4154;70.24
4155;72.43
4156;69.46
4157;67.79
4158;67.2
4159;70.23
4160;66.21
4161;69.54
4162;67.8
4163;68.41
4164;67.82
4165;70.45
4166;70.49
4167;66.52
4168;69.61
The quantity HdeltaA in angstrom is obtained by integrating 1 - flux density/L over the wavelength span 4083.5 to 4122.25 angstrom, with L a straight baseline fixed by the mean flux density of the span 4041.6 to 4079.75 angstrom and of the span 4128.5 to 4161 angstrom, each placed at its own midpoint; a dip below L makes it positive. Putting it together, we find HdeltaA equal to -0.2 angstrom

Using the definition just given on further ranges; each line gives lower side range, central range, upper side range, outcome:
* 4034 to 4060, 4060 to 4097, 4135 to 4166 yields -0.7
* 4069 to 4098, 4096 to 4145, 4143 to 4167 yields -0.9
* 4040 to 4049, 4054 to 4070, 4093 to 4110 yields -0.1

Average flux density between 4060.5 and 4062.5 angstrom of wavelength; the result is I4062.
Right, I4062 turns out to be 73.1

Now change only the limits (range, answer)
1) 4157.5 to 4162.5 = 68.2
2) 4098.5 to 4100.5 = 72.3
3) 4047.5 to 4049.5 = 72.1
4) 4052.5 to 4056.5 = 69.2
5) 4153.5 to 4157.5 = 70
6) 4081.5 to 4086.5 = 72.6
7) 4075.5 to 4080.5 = 72.6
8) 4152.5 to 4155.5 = 70.1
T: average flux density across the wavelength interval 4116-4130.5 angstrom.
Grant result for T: 72.1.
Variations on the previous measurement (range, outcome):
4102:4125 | 71.2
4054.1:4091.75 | 71.8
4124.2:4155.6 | 71.2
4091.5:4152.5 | 71.4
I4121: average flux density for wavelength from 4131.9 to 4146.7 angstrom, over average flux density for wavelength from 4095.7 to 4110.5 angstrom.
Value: 1.0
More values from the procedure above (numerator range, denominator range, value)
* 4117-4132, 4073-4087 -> 1.00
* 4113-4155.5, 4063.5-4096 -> 0.99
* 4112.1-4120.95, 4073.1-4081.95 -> 1.00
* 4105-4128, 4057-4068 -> 0.98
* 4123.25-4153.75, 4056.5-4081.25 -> 0.99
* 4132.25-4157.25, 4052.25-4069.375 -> 0.98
